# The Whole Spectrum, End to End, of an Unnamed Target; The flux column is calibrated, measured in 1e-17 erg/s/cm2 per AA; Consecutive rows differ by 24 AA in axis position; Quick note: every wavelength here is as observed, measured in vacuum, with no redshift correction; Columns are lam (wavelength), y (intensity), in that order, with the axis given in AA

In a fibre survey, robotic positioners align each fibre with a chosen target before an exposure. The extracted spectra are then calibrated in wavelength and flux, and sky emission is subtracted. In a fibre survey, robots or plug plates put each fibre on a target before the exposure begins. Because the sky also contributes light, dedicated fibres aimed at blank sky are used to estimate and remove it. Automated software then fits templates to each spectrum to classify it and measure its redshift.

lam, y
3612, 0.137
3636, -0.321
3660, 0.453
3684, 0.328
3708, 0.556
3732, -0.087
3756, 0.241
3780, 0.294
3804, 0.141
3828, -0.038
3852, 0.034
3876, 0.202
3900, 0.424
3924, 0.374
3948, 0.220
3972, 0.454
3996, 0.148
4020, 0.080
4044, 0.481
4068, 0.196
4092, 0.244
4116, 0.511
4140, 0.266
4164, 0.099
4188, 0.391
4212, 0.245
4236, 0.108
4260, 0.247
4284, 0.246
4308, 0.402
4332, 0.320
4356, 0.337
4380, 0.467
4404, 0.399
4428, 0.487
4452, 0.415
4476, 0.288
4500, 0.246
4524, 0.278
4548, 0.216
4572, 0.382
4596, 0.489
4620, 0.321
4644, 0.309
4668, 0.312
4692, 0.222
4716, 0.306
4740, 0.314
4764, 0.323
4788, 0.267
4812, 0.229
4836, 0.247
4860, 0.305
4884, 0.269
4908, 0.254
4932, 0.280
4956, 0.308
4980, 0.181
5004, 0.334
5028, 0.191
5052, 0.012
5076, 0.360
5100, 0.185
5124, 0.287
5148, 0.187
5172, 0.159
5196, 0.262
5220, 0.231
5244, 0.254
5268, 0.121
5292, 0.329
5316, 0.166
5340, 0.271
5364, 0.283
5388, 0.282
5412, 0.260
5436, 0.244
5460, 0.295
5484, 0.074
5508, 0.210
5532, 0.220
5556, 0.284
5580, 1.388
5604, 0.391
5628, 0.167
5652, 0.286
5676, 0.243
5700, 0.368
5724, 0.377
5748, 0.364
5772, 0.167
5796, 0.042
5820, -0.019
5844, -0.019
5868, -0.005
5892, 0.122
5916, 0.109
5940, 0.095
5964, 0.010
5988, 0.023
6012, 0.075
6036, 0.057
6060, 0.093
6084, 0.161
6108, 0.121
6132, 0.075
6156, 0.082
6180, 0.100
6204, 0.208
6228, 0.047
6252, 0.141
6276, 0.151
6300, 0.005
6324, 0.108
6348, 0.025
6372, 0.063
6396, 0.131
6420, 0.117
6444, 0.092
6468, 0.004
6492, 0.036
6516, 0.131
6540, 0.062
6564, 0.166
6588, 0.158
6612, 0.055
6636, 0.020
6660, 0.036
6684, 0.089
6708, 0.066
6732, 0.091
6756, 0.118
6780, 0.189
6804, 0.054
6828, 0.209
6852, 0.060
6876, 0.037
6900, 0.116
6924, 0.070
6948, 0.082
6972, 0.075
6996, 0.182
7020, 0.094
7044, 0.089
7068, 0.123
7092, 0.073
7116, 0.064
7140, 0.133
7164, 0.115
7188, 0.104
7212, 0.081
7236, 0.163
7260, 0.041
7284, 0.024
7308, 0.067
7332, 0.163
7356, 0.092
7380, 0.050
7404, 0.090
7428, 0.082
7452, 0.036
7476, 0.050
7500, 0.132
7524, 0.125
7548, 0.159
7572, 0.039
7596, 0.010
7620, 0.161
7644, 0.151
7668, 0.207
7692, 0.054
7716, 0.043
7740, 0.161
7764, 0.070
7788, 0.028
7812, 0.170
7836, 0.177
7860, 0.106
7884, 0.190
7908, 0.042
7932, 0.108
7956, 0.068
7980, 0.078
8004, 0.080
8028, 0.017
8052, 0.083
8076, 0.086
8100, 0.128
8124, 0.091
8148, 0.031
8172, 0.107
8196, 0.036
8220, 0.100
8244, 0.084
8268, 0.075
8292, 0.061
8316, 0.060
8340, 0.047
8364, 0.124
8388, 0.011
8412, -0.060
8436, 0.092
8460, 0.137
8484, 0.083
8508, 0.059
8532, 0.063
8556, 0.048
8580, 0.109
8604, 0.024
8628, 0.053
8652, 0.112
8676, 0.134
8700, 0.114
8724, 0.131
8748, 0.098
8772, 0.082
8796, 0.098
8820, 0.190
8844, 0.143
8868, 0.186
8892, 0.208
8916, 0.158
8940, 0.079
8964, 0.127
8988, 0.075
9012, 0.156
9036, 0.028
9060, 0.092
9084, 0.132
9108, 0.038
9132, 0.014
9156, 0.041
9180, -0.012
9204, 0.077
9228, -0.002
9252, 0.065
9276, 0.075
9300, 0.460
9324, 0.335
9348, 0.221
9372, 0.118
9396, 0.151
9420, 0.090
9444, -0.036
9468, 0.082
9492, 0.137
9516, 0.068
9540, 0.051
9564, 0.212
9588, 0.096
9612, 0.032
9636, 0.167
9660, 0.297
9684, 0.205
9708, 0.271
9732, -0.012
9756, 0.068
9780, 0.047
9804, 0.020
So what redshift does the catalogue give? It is 1.498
